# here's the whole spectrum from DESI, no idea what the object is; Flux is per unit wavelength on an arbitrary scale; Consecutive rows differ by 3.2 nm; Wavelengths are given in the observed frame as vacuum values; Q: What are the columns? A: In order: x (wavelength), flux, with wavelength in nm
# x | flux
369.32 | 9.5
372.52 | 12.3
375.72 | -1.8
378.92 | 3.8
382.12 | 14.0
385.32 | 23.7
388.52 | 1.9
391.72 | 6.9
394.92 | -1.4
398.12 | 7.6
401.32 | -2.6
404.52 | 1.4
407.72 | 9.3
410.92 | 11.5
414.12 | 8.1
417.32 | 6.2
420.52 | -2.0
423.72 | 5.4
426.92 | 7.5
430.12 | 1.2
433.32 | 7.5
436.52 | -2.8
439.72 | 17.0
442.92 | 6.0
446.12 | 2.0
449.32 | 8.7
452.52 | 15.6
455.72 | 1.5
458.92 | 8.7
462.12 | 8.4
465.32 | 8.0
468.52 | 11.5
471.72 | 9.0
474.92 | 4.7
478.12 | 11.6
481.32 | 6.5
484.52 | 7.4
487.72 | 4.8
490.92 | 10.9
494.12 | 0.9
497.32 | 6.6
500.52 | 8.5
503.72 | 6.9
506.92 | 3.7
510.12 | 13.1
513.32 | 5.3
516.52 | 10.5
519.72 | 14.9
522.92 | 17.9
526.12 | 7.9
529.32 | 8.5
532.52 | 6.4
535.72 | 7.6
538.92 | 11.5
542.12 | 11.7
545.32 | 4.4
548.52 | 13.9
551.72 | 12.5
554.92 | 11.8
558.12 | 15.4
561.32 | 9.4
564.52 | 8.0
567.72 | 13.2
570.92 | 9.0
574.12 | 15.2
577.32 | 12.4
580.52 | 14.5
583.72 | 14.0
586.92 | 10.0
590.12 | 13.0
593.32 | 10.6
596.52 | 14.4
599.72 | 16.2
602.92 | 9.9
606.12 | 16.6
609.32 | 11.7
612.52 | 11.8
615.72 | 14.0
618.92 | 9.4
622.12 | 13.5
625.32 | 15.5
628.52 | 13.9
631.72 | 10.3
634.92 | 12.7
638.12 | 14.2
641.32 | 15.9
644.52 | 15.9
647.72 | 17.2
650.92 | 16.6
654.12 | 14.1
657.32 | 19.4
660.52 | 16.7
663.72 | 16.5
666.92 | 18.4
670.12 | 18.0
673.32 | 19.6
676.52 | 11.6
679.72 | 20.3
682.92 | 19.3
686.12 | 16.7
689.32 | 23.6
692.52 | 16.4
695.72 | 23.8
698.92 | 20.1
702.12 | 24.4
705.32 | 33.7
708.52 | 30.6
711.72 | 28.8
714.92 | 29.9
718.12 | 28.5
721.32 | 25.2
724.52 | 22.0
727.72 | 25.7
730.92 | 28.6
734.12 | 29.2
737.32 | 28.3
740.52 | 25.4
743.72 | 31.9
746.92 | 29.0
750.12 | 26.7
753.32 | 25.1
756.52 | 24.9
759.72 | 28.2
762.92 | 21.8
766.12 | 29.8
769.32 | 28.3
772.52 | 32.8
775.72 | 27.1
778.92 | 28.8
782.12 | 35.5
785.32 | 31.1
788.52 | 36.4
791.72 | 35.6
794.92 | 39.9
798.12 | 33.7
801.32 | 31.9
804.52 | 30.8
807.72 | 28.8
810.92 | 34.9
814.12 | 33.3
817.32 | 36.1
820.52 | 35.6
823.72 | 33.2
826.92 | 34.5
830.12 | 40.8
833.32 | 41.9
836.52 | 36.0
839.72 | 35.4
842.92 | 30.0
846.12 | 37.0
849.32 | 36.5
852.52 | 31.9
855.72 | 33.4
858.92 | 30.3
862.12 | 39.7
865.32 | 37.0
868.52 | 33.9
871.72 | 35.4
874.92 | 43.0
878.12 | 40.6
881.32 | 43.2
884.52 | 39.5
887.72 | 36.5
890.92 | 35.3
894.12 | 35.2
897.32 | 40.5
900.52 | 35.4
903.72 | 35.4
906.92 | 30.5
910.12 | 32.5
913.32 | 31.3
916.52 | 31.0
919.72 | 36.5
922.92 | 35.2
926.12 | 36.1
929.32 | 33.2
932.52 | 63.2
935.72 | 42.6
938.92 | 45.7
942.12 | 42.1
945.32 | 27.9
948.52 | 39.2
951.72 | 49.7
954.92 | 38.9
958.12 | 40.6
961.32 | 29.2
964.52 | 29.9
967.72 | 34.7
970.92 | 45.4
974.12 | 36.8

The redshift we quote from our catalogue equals 0.76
